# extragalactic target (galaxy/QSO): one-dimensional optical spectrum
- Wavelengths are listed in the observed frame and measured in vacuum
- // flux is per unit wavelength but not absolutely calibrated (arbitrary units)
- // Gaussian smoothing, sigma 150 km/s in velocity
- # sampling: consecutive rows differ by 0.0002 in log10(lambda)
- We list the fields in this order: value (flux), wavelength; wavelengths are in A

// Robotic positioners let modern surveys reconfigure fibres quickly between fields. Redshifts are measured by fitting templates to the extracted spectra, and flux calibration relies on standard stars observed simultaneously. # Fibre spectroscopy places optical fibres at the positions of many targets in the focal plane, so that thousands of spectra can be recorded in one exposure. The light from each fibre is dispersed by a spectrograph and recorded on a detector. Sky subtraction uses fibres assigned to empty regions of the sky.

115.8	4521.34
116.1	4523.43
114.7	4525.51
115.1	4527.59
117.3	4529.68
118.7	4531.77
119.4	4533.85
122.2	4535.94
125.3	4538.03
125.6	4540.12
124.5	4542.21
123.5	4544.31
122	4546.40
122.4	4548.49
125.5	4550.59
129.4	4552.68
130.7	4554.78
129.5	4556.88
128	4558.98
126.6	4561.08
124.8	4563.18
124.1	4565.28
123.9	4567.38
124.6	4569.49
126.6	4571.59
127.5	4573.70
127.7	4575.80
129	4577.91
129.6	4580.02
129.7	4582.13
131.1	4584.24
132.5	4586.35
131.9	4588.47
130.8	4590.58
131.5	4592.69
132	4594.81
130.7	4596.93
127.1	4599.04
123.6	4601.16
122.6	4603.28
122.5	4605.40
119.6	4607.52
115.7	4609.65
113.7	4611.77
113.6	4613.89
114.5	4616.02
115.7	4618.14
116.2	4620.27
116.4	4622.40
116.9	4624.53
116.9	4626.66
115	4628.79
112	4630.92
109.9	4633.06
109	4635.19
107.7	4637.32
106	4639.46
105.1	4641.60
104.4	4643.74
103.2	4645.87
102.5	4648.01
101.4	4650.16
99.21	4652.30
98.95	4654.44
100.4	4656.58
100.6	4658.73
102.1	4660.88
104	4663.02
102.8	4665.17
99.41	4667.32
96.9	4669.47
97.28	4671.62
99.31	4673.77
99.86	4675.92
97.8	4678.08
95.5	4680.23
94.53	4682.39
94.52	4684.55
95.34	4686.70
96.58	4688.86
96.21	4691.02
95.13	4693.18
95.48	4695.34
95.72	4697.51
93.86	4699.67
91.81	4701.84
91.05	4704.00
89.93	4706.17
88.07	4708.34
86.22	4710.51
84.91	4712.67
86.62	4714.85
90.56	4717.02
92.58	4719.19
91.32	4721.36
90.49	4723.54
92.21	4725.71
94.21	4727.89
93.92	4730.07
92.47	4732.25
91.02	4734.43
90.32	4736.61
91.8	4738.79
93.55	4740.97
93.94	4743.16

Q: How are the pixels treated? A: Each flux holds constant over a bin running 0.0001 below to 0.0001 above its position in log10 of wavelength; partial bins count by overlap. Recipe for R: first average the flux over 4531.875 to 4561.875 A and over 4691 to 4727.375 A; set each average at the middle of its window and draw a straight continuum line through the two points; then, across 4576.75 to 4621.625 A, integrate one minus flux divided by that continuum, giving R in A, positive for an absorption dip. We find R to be -4.0 A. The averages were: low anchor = 125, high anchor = 91.2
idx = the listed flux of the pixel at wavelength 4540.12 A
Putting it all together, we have 125.6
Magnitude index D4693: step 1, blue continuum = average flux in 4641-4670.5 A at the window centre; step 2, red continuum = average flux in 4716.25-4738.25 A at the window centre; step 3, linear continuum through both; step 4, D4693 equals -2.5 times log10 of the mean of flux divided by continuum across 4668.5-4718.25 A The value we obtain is 0.03 mag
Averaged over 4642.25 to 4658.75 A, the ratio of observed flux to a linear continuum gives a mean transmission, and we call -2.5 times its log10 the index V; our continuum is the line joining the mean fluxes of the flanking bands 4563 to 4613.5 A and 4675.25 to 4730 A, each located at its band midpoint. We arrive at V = 0.07 mag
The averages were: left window 126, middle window 101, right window 92.8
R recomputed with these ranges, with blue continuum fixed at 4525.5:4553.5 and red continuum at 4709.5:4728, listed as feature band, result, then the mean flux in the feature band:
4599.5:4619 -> -1.6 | 118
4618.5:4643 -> -1.5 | 112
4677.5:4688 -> 0.1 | 95.5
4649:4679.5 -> -0.1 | 100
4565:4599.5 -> -4.4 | 129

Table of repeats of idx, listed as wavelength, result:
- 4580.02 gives 129.6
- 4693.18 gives 95.13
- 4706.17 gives 89.93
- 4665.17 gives 102.8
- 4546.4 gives 122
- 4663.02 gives 104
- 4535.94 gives 122.2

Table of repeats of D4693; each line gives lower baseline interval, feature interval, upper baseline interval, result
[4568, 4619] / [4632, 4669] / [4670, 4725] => 0.05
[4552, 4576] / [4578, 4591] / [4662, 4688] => -0.08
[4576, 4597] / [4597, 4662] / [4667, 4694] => 0.04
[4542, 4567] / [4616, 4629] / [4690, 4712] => -0.06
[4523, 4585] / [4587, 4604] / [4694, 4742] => -0.11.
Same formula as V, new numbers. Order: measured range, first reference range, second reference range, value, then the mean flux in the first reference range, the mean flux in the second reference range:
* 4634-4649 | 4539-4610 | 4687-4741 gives 0.045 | 127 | 91.9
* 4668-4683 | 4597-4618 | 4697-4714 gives 0.017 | 120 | 89.9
